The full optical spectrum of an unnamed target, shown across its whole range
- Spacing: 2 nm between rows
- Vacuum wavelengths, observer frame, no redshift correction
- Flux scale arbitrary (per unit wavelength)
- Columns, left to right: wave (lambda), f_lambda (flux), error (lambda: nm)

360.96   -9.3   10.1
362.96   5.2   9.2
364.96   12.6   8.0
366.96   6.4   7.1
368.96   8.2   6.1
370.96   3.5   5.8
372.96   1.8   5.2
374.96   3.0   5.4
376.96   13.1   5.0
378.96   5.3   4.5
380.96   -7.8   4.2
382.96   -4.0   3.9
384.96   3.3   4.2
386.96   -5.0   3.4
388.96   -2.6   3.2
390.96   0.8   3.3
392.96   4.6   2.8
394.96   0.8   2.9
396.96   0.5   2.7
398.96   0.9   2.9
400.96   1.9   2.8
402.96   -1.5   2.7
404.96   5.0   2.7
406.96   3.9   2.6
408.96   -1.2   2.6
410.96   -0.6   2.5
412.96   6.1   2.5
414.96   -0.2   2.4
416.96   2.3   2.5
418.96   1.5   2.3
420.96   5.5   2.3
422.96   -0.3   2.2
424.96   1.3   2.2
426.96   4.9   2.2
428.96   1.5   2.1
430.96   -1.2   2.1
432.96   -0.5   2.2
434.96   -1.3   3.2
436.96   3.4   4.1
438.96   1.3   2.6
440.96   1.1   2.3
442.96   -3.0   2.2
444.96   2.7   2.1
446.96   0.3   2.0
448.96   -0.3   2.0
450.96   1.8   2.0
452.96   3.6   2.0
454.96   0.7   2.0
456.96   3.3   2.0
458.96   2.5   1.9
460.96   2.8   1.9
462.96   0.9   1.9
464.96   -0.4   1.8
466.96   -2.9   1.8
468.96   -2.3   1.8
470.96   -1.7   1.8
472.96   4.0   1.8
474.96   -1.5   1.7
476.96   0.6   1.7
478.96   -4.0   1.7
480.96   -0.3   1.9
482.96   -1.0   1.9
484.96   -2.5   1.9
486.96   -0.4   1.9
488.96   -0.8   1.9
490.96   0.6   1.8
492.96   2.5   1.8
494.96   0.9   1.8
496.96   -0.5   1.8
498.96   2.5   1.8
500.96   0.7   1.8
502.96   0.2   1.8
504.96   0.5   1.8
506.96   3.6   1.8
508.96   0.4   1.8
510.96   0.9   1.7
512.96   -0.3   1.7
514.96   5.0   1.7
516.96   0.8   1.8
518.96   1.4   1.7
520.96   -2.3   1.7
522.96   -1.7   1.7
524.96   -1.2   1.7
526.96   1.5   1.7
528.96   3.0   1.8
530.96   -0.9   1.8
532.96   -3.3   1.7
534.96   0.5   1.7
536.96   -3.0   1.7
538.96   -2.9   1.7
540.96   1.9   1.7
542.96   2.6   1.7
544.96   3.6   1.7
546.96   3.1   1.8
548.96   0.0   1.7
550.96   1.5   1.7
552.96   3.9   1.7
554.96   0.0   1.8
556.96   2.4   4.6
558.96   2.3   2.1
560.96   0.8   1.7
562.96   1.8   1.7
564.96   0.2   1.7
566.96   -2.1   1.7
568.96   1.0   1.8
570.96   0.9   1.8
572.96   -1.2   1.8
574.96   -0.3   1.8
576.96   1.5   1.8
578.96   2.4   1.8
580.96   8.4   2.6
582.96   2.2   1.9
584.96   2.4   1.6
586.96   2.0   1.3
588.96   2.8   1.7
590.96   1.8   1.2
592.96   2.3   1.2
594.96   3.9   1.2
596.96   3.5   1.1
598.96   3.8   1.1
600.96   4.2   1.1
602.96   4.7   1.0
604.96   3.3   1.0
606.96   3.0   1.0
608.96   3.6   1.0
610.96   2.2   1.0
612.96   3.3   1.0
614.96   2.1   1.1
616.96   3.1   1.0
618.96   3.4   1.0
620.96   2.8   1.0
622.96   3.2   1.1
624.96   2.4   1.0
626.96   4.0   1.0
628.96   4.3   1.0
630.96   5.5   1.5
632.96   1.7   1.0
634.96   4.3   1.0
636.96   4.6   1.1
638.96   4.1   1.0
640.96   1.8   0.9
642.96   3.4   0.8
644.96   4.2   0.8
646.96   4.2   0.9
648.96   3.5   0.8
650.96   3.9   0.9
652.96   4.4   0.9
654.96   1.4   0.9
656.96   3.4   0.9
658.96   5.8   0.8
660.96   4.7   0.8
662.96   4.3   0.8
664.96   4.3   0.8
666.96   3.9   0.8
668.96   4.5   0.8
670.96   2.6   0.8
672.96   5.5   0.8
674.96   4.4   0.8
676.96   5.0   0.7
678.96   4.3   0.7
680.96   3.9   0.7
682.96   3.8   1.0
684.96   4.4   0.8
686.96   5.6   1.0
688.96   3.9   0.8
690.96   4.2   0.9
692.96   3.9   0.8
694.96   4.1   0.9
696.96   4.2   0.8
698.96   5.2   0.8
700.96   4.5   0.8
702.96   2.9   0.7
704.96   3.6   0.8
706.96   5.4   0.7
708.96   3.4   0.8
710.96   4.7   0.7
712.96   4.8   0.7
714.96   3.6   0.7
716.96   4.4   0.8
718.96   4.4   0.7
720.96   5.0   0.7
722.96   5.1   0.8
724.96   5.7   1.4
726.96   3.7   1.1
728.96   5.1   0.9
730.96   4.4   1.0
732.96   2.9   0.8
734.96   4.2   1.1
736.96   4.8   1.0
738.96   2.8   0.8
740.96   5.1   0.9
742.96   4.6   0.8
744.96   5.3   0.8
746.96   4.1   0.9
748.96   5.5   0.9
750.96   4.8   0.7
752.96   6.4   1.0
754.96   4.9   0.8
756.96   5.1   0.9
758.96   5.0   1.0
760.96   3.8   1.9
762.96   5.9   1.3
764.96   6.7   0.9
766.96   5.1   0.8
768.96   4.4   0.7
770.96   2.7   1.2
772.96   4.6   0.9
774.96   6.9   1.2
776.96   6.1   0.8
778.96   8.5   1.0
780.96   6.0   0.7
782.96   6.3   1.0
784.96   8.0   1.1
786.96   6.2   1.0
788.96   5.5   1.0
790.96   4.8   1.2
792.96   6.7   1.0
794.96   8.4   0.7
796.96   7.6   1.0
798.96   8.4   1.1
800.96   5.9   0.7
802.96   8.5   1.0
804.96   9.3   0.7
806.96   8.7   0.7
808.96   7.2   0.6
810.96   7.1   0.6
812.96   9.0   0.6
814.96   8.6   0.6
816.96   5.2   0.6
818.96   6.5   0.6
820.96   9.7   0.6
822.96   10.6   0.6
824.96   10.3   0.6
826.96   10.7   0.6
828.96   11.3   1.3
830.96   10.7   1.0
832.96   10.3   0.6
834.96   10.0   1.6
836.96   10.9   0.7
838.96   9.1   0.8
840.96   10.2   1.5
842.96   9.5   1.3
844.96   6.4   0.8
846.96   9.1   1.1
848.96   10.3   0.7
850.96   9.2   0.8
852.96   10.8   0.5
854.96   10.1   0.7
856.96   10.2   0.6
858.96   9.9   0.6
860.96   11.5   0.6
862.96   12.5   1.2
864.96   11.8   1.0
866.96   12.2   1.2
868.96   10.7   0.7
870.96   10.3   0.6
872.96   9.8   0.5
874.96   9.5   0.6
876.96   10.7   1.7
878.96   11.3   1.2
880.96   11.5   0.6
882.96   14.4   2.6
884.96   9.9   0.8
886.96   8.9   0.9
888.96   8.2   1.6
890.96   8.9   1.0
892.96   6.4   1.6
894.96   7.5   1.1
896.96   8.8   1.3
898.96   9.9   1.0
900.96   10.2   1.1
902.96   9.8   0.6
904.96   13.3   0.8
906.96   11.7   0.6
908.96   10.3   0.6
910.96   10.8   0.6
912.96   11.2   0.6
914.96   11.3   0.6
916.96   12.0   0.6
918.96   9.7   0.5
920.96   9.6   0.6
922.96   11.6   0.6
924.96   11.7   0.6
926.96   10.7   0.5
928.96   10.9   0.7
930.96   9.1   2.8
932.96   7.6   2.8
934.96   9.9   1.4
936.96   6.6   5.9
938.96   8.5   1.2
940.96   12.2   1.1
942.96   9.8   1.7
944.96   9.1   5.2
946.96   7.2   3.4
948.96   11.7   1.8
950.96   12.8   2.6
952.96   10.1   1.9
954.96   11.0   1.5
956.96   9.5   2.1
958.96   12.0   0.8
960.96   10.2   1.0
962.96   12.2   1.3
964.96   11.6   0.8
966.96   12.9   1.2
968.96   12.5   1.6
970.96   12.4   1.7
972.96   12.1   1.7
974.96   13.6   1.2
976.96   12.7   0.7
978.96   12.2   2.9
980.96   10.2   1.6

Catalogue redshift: 1.06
